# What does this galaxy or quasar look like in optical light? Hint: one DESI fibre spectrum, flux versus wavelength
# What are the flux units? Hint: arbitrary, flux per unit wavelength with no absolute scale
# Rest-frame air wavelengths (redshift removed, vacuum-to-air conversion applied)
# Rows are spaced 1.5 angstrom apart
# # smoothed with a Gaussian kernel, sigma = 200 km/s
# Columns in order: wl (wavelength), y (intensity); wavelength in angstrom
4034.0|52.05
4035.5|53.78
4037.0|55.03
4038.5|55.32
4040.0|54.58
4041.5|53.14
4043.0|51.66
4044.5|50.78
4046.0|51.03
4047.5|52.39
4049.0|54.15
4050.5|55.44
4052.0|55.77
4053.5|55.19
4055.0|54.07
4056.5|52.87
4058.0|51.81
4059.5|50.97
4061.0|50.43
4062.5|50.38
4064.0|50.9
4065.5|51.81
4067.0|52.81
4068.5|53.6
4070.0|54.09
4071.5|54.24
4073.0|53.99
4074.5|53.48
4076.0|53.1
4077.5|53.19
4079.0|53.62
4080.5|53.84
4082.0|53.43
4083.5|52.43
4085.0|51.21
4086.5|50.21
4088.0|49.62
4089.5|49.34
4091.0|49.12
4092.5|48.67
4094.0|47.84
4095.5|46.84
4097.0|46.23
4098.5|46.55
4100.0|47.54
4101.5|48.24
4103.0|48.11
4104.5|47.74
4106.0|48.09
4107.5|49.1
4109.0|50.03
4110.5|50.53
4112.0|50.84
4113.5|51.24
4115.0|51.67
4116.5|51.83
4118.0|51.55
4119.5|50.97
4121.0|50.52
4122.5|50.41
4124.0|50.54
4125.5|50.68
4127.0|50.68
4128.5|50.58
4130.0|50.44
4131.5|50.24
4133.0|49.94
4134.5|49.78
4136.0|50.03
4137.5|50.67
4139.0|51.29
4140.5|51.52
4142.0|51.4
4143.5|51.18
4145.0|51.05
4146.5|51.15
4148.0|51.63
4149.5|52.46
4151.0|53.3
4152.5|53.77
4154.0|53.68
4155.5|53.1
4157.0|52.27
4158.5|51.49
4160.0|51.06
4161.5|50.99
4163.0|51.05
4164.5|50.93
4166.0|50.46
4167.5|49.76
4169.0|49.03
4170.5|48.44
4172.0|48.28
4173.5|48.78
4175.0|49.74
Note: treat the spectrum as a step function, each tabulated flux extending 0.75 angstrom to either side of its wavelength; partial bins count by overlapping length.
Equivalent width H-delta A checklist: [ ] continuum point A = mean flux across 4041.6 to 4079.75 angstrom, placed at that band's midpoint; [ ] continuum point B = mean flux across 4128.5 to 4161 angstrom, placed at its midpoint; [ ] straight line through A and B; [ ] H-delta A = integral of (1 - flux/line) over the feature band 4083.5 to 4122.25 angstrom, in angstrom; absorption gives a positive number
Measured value 2.04 angstrom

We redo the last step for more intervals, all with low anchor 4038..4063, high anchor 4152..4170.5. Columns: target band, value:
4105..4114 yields 0.38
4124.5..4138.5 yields 0.38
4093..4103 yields 0.94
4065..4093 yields 0.15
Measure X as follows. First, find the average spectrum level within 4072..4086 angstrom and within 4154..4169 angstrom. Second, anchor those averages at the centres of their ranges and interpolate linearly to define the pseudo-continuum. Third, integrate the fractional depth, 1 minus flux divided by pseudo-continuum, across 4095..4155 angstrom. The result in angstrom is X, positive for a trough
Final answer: 1.9 angstrom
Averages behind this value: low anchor 53.1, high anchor 51.2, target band 50.4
